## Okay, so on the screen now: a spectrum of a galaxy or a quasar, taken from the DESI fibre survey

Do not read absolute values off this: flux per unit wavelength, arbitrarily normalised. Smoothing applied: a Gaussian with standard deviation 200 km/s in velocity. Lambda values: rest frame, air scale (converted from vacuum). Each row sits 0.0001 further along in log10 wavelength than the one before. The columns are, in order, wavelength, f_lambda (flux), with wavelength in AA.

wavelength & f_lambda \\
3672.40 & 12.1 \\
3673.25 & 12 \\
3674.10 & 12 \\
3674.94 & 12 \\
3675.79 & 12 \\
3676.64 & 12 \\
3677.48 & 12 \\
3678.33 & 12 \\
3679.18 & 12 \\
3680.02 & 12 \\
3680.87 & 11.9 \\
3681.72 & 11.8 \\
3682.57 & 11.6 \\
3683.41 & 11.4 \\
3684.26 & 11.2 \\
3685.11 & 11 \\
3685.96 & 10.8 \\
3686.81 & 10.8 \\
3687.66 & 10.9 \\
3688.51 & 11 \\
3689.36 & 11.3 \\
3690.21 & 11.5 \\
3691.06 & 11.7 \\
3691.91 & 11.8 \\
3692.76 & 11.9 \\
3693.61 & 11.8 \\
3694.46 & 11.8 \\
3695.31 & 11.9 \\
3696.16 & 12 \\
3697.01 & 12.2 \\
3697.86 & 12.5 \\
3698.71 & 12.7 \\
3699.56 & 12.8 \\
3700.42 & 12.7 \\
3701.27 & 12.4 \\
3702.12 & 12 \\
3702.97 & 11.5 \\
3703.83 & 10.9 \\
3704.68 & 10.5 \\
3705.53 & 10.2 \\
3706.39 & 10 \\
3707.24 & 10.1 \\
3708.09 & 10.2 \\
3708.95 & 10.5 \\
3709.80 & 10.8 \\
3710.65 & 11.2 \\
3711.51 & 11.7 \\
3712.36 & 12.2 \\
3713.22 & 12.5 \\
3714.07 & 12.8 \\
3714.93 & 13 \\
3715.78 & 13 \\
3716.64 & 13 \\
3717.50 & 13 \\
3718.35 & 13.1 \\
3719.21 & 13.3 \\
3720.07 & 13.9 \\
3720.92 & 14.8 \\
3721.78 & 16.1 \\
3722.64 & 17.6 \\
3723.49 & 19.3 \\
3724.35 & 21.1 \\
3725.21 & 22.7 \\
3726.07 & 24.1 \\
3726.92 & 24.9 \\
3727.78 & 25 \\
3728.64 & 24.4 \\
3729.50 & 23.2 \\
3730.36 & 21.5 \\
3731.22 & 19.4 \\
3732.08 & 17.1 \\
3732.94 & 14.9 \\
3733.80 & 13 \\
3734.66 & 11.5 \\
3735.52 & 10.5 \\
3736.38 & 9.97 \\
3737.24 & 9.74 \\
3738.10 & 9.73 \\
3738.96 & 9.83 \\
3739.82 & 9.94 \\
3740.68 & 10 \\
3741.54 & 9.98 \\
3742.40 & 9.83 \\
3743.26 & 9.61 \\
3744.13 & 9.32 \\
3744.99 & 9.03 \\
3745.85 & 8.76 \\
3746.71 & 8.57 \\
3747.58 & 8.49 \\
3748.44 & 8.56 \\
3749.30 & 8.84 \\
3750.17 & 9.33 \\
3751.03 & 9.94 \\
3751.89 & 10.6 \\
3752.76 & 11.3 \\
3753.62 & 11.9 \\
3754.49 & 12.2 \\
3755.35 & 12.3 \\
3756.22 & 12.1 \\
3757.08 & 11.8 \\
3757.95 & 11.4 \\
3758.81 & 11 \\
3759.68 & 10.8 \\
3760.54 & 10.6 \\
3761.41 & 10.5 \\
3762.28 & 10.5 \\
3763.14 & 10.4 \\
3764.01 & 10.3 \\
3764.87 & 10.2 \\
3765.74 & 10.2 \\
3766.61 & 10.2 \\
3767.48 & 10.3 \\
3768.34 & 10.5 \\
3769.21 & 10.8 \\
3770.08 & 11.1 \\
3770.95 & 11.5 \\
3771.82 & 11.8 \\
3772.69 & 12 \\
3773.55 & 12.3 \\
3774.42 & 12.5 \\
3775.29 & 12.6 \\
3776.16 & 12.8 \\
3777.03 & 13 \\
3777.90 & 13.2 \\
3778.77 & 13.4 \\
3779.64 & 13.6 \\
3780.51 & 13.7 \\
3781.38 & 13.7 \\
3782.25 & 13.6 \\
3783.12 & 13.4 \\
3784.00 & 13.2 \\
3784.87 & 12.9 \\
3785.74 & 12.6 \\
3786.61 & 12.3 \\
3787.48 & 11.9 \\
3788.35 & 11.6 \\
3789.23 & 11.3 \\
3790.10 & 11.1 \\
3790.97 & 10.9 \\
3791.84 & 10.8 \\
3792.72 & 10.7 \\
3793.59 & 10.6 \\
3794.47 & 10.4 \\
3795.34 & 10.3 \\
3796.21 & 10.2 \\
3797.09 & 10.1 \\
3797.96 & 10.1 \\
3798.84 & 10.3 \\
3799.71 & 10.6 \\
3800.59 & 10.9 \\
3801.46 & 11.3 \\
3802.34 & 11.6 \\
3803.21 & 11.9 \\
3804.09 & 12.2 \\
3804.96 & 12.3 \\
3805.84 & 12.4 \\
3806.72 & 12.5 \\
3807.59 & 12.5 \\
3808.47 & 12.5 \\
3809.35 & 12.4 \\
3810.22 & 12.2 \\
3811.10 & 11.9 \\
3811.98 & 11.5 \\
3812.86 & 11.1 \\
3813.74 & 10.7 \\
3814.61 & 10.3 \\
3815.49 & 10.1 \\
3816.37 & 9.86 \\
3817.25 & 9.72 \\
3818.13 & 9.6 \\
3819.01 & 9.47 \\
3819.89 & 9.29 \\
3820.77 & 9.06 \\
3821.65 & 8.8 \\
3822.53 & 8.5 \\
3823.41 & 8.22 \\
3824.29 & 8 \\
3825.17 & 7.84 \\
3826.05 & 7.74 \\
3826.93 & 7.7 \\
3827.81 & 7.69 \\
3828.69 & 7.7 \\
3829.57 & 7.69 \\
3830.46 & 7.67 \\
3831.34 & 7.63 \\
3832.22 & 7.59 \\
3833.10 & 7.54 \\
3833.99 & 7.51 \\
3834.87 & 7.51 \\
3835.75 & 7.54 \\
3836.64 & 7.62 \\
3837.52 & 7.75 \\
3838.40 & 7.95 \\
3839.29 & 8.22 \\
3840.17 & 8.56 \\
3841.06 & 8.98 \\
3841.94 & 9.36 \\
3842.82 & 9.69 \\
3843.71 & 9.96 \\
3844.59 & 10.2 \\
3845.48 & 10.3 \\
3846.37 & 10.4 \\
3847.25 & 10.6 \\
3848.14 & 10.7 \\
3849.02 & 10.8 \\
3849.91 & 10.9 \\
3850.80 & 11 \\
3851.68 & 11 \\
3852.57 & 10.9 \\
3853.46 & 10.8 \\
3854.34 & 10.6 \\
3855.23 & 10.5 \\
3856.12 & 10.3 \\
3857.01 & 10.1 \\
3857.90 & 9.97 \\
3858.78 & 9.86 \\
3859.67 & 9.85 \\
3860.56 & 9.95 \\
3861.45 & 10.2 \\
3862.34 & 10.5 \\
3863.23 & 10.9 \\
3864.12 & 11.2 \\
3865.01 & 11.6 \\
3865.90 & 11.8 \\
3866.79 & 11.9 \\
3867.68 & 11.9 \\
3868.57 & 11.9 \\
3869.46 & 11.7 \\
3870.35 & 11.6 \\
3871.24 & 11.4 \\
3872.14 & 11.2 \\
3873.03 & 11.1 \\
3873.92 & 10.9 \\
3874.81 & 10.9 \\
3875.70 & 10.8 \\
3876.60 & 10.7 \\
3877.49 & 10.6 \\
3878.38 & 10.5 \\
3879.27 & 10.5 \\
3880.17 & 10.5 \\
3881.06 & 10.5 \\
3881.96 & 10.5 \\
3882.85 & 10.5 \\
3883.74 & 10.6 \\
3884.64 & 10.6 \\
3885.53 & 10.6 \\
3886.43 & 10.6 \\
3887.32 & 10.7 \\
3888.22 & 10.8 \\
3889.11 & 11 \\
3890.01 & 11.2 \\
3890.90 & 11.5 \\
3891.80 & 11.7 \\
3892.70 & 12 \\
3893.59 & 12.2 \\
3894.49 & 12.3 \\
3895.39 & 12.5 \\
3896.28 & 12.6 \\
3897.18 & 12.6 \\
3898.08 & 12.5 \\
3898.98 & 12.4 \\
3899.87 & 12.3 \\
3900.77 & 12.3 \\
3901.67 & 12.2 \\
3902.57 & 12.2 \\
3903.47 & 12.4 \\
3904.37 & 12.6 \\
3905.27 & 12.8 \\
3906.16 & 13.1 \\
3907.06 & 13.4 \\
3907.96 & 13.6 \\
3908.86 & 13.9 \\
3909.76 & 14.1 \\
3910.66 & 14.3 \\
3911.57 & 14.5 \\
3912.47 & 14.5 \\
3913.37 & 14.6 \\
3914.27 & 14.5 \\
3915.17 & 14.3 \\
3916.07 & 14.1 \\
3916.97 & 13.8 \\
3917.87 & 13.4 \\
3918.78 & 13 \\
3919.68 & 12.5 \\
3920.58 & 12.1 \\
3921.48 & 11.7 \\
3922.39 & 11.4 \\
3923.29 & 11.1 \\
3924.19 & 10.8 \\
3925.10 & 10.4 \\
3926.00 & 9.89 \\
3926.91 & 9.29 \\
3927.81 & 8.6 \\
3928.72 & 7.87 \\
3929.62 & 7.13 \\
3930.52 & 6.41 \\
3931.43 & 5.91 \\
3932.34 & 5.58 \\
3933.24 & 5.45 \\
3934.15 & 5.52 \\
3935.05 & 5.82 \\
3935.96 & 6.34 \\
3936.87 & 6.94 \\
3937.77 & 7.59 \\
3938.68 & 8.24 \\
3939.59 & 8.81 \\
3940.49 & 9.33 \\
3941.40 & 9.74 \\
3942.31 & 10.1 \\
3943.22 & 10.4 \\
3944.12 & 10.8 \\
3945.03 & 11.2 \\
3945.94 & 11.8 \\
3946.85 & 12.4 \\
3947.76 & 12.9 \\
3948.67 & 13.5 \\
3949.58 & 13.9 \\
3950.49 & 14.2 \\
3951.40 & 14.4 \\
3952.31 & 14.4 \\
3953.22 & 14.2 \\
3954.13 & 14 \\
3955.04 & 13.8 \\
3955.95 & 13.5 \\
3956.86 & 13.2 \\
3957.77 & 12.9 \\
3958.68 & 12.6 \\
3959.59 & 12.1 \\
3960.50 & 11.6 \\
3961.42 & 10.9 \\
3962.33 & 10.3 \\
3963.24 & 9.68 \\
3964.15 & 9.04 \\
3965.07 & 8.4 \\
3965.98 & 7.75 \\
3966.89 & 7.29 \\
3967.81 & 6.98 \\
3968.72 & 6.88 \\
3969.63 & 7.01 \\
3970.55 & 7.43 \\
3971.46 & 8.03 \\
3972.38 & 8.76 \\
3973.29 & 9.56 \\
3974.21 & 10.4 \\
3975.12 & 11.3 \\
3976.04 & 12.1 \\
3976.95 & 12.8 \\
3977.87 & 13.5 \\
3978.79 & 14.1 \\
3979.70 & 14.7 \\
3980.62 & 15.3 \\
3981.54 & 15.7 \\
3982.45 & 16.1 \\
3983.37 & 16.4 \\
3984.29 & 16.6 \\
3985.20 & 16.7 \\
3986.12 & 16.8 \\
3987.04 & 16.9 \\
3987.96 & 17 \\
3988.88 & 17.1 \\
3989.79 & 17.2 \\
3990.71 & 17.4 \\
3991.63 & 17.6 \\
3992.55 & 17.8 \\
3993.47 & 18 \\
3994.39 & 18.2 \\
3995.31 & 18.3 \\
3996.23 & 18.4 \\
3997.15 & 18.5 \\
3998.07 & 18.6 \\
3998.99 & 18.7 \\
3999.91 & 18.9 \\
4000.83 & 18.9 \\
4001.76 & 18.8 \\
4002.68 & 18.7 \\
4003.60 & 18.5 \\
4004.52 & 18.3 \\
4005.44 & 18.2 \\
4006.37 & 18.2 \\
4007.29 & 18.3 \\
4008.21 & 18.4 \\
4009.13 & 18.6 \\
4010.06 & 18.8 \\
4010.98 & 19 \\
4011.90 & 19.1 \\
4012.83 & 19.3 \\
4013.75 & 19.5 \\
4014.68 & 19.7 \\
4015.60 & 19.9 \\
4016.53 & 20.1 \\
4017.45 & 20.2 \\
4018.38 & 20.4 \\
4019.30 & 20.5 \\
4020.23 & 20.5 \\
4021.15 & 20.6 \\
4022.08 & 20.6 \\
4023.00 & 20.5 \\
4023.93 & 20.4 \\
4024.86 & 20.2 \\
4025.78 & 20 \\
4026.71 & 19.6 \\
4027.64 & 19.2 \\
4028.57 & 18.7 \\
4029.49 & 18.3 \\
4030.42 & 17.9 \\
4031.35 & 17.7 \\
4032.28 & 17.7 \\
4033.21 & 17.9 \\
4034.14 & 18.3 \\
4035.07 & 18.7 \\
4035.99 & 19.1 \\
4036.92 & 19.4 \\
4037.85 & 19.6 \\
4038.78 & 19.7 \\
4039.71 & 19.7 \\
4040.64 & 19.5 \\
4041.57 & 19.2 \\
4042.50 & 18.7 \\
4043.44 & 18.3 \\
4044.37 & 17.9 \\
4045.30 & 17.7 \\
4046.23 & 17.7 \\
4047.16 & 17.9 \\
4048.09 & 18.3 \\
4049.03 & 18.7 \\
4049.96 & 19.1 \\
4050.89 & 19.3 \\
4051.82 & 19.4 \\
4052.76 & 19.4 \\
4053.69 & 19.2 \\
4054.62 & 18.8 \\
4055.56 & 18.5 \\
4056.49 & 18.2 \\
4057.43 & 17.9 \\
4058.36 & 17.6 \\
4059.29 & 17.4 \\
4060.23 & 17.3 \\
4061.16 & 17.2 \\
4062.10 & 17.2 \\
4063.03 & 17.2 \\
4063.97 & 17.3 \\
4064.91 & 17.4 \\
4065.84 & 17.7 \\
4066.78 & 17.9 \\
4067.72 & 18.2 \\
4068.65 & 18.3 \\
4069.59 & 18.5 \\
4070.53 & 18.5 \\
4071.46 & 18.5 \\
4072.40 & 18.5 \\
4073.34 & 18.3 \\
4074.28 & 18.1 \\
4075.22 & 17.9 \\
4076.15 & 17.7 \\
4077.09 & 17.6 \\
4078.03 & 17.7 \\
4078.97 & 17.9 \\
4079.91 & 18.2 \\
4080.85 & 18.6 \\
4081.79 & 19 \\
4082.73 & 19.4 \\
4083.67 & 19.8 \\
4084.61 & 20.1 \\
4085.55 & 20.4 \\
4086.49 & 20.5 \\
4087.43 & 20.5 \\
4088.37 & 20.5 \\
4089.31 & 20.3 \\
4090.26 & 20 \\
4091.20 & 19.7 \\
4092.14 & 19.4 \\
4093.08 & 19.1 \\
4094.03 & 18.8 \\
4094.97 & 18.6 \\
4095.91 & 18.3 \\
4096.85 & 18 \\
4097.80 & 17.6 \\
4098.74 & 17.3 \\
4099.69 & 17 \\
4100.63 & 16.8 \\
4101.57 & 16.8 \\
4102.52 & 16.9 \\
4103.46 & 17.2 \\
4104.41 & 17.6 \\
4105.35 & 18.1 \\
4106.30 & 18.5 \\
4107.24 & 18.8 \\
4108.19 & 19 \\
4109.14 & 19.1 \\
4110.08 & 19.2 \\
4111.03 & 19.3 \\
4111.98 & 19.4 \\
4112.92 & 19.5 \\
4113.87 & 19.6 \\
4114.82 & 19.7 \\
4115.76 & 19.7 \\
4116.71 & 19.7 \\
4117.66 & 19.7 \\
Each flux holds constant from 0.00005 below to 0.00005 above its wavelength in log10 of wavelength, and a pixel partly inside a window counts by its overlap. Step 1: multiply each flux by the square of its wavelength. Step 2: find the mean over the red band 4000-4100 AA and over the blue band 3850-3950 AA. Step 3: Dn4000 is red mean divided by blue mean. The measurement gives 1.84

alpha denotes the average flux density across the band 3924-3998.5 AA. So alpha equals 11.9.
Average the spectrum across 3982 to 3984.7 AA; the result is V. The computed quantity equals 16.3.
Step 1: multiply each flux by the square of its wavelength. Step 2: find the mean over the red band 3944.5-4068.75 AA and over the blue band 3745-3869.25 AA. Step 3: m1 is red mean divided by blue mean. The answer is 1.7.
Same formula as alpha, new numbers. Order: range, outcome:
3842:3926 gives 11.6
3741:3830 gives 10.8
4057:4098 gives 18.5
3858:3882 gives 10.9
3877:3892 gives 10.7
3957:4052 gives 16.6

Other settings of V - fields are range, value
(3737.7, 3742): 9.91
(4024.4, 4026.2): 20.2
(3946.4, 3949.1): 12.9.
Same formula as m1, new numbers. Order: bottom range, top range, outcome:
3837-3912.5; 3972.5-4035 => 1.69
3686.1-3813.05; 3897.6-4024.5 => 1.25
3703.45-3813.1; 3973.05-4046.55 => 1.66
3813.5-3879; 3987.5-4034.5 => 2.10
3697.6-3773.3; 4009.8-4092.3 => 1.76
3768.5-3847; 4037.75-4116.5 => 2.03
